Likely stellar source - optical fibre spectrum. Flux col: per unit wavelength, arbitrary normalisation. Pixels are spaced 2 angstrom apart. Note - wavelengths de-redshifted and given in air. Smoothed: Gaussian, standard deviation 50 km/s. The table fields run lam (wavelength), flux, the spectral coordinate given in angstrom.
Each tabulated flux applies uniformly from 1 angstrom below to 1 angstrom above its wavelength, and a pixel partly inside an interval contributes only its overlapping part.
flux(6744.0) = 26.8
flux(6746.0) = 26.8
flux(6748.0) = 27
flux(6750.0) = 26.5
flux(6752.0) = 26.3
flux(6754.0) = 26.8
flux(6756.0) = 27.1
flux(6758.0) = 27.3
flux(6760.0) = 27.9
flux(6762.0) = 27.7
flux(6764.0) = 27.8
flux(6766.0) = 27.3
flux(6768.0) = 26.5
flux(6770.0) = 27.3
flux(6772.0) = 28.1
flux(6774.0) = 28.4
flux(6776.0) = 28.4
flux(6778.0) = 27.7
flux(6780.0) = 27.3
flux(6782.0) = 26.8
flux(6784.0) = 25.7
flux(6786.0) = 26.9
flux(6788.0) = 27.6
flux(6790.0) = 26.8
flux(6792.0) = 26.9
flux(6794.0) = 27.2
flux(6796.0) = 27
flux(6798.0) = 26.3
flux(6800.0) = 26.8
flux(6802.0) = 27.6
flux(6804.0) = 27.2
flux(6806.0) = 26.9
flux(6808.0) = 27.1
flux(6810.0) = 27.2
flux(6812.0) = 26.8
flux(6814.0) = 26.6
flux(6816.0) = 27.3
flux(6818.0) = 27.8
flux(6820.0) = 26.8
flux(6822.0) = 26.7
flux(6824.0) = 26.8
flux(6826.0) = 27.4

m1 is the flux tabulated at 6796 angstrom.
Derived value 27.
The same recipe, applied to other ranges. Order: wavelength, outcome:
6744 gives 26.8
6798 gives 26.3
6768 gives 26.5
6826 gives 27.4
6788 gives 27.6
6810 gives 27.2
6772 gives 28.1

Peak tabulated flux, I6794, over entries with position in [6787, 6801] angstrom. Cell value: 27.6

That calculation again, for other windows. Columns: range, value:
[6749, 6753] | 26.5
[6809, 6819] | 27.8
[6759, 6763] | 27.9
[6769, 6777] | 28.4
